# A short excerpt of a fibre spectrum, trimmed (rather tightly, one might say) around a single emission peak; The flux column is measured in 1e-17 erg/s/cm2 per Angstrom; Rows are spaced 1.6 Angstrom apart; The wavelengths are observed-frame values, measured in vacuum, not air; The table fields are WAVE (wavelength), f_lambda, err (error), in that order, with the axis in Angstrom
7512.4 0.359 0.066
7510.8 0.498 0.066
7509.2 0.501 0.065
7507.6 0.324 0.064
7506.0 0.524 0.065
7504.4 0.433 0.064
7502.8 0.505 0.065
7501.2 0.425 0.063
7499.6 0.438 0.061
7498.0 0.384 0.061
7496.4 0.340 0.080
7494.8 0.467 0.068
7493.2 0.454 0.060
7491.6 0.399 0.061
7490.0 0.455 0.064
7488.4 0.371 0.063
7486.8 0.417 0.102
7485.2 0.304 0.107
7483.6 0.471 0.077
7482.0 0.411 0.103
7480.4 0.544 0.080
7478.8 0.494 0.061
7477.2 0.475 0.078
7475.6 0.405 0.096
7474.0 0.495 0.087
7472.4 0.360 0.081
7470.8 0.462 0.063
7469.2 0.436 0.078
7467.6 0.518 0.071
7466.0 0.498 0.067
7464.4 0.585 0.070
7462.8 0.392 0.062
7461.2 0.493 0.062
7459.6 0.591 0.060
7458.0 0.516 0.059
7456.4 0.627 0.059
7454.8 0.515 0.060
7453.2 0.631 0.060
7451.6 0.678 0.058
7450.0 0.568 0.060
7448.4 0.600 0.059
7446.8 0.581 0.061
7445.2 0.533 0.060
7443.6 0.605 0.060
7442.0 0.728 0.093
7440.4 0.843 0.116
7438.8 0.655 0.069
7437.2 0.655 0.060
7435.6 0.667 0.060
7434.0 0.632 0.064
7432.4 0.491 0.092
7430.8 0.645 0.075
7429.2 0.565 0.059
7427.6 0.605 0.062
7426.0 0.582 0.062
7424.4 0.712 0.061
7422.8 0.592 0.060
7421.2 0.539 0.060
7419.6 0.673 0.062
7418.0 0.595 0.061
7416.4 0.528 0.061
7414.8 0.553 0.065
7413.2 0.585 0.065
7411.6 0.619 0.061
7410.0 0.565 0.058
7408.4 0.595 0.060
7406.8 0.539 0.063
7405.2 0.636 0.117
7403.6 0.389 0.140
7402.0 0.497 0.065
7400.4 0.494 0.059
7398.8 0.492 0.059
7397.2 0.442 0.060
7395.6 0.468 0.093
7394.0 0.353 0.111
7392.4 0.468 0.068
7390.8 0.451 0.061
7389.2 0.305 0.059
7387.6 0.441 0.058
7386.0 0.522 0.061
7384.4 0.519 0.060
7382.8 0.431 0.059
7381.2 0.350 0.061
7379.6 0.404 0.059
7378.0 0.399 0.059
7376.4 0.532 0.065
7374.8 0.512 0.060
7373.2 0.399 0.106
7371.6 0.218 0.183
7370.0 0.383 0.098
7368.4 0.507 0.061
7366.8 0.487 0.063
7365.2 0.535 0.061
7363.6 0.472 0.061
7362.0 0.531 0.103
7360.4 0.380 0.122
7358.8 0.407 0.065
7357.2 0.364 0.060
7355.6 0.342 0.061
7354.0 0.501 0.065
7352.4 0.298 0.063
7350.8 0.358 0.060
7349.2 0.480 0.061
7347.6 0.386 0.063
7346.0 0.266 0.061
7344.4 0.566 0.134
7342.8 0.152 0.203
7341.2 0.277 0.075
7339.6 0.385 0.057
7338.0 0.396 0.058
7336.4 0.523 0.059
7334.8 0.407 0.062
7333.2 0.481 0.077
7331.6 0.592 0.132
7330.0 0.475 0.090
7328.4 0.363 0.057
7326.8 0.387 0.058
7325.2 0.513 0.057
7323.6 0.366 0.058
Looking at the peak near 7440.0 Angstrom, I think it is Mg II 2798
